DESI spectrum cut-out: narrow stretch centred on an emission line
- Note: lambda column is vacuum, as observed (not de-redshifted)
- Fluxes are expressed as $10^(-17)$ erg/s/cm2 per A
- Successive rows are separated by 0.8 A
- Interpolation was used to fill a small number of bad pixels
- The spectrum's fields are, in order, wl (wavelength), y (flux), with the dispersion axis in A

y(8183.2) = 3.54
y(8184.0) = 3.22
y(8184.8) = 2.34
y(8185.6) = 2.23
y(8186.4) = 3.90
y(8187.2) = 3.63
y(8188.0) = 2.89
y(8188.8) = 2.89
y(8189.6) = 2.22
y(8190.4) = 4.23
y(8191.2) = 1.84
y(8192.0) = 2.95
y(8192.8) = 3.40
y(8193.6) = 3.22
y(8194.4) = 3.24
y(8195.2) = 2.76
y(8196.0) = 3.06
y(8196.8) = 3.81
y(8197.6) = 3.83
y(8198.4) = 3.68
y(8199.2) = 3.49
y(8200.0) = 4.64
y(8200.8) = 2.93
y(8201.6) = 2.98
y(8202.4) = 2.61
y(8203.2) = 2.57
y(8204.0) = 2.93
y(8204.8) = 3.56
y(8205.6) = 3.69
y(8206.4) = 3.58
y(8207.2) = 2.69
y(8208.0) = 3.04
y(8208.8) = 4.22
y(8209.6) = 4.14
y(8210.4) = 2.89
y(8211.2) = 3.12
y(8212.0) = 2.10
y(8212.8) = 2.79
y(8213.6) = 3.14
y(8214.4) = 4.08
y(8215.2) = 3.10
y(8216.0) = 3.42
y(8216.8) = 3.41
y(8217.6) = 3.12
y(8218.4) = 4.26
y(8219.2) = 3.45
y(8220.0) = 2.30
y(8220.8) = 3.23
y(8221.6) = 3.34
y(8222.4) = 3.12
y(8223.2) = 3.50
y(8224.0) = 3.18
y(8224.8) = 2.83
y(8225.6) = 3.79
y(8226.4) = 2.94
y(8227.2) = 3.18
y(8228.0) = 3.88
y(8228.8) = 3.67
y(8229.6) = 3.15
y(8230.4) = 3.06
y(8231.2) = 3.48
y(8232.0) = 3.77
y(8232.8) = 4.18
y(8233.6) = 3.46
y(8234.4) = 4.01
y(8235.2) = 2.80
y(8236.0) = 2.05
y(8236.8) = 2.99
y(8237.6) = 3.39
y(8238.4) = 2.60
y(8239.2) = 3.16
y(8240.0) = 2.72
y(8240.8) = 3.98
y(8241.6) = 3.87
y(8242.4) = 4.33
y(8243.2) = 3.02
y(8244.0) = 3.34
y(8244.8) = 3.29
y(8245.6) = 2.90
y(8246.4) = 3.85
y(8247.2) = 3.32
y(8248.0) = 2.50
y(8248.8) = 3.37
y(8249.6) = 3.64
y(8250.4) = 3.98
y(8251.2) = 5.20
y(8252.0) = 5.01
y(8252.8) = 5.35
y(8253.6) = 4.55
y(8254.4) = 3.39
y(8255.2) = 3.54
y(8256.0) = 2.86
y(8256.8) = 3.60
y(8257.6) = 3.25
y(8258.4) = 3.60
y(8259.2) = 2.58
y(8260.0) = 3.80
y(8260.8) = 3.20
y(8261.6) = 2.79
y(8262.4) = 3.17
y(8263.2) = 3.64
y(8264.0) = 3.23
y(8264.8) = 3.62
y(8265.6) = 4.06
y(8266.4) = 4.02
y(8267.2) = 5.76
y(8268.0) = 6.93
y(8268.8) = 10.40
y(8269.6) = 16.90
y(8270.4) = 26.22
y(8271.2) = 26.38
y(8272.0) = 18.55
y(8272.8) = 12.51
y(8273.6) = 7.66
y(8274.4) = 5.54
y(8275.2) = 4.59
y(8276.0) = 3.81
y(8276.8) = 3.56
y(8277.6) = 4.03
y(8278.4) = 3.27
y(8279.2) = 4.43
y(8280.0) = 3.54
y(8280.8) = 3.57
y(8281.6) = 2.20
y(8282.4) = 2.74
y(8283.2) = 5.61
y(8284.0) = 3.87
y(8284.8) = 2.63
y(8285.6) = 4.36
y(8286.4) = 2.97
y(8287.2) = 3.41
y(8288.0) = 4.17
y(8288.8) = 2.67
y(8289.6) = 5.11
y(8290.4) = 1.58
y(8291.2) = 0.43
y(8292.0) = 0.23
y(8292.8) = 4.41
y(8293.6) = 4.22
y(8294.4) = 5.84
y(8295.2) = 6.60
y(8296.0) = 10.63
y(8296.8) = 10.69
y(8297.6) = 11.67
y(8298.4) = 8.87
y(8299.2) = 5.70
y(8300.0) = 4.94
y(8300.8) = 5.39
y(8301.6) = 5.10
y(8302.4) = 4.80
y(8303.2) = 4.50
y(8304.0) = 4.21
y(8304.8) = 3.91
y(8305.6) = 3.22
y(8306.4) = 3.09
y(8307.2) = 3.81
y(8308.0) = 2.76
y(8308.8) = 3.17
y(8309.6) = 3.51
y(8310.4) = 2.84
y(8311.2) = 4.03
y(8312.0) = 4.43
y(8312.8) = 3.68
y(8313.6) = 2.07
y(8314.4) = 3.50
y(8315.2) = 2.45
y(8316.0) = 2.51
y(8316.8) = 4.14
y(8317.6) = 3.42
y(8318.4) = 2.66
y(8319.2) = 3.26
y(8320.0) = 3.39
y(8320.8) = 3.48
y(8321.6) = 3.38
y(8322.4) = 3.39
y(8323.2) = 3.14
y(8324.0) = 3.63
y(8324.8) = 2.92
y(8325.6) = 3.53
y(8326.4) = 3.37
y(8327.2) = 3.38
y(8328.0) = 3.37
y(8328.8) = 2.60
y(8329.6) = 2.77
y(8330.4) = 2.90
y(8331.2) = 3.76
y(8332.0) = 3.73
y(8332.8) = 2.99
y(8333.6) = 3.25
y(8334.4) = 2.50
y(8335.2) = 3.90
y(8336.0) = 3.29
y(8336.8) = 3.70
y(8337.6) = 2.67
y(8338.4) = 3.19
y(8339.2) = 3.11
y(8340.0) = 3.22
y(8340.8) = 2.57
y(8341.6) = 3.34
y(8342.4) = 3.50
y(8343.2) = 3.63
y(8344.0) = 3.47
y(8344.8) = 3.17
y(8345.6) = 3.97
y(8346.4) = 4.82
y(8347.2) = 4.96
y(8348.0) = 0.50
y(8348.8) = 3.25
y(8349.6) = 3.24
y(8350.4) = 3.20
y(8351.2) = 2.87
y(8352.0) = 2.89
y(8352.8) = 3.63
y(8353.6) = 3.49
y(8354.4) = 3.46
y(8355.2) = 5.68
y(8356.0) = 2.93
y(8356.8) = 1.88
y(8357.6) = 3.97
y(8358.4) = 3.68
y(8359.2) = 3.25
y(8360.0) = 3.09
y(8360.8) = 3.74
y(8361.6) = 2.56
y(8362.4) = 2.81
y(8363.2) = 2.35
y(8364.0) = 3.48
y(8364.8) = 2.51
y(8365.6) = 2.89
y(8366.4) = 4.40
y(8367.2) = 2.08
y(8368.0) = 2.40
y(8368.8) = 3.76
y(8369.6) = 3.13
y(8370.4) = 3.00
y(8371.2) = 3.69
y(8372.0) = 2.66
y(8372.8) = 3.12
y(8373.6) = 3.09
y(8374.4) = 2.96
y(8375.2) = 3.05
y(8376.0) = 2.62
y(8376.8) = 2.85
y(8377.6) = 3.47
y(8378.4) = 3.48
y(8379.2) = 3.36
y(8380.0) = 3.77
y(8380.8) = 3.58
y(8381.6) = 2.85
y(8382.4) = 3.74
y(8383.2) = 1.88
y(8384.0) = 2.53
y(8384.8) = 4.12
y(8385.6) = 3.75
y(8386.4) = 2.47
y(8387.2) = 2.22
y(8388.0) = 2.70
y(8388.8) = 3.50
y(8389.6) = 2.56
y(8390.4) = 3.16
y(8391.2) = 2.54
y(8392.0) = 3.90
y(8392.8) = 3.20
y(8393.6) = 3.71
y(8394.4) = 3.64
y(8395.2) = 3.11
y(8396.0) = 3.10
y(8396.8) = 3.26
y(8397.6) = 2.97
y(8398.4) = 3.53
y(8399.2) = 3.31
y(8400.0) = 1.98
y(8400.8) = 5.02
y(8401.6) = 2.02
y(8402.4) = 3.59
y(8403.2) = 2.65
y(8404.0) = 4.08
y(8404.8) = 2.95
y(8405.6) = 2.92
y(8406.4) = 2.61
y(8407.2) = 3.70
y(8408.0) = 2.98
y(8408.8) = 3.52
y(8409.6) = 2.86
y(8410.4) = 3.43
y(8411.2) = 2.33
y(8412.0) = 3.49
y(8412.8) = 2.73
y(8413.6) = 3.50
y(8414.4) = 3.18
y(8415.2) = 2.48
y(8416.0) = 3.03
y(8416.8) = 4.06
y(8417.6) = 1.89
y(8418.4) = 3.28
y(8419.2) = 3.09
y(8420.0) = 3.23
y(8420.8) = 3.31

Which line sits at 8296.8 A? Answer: [N II] 6583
